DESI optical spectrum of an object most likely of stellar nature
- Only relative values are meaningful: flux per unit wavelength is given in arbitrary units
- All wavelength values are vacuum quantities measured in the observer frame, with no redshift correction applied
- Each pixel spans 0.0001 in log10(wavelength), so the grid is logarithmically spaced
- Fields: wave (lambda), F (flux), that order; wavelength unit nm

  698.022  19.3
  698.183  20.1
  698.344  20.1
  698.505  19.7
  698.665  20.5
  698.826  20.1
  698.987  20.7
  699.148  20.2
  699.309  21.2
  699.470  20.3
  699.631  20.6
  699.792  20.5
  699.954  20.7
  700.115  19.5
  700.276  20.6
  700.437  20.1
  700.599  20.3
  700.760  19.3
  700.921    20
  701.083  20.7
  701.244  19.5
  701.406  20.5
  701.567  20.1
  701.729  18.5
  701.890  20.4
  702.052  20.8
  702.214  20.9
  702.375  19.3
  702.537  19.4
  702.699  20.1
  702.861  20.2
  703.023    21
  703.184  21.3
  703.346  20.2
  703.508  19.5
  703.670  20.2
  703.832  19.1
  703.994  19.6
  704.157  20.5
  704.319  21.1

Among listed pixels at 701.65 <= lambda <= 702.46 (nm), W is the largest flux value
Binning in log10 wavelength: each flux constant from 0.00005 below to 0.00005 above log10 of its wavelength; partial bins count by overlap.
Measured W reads 20.9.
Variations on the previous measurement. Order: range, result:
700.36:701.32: 20.7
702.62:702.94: 20.2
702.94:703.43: 21.3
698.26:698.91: 20.5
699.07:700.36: 21.2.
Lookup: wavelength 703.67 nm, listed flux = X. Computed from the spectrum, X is 20.2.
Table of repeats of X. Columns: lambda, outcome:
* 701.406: 20.5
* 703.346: 20.2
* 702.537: 19.4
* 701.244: 19.5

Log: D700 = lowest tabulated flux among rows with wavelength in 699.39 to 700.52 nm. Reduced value 19.5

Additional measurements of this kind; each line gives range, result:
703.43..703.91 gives 19.1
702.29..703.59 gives 19.3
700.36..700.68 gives 20.1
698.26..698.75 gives 19.7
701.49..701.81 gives 18.5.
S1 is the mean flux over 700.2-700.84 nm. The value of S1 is 20.1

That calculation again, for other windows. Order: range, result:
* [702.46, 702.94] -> 19.9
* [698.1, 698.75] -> 20.1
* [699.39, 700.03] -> 20.5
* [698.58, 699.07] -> 20.5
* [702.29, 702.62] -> 19.4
